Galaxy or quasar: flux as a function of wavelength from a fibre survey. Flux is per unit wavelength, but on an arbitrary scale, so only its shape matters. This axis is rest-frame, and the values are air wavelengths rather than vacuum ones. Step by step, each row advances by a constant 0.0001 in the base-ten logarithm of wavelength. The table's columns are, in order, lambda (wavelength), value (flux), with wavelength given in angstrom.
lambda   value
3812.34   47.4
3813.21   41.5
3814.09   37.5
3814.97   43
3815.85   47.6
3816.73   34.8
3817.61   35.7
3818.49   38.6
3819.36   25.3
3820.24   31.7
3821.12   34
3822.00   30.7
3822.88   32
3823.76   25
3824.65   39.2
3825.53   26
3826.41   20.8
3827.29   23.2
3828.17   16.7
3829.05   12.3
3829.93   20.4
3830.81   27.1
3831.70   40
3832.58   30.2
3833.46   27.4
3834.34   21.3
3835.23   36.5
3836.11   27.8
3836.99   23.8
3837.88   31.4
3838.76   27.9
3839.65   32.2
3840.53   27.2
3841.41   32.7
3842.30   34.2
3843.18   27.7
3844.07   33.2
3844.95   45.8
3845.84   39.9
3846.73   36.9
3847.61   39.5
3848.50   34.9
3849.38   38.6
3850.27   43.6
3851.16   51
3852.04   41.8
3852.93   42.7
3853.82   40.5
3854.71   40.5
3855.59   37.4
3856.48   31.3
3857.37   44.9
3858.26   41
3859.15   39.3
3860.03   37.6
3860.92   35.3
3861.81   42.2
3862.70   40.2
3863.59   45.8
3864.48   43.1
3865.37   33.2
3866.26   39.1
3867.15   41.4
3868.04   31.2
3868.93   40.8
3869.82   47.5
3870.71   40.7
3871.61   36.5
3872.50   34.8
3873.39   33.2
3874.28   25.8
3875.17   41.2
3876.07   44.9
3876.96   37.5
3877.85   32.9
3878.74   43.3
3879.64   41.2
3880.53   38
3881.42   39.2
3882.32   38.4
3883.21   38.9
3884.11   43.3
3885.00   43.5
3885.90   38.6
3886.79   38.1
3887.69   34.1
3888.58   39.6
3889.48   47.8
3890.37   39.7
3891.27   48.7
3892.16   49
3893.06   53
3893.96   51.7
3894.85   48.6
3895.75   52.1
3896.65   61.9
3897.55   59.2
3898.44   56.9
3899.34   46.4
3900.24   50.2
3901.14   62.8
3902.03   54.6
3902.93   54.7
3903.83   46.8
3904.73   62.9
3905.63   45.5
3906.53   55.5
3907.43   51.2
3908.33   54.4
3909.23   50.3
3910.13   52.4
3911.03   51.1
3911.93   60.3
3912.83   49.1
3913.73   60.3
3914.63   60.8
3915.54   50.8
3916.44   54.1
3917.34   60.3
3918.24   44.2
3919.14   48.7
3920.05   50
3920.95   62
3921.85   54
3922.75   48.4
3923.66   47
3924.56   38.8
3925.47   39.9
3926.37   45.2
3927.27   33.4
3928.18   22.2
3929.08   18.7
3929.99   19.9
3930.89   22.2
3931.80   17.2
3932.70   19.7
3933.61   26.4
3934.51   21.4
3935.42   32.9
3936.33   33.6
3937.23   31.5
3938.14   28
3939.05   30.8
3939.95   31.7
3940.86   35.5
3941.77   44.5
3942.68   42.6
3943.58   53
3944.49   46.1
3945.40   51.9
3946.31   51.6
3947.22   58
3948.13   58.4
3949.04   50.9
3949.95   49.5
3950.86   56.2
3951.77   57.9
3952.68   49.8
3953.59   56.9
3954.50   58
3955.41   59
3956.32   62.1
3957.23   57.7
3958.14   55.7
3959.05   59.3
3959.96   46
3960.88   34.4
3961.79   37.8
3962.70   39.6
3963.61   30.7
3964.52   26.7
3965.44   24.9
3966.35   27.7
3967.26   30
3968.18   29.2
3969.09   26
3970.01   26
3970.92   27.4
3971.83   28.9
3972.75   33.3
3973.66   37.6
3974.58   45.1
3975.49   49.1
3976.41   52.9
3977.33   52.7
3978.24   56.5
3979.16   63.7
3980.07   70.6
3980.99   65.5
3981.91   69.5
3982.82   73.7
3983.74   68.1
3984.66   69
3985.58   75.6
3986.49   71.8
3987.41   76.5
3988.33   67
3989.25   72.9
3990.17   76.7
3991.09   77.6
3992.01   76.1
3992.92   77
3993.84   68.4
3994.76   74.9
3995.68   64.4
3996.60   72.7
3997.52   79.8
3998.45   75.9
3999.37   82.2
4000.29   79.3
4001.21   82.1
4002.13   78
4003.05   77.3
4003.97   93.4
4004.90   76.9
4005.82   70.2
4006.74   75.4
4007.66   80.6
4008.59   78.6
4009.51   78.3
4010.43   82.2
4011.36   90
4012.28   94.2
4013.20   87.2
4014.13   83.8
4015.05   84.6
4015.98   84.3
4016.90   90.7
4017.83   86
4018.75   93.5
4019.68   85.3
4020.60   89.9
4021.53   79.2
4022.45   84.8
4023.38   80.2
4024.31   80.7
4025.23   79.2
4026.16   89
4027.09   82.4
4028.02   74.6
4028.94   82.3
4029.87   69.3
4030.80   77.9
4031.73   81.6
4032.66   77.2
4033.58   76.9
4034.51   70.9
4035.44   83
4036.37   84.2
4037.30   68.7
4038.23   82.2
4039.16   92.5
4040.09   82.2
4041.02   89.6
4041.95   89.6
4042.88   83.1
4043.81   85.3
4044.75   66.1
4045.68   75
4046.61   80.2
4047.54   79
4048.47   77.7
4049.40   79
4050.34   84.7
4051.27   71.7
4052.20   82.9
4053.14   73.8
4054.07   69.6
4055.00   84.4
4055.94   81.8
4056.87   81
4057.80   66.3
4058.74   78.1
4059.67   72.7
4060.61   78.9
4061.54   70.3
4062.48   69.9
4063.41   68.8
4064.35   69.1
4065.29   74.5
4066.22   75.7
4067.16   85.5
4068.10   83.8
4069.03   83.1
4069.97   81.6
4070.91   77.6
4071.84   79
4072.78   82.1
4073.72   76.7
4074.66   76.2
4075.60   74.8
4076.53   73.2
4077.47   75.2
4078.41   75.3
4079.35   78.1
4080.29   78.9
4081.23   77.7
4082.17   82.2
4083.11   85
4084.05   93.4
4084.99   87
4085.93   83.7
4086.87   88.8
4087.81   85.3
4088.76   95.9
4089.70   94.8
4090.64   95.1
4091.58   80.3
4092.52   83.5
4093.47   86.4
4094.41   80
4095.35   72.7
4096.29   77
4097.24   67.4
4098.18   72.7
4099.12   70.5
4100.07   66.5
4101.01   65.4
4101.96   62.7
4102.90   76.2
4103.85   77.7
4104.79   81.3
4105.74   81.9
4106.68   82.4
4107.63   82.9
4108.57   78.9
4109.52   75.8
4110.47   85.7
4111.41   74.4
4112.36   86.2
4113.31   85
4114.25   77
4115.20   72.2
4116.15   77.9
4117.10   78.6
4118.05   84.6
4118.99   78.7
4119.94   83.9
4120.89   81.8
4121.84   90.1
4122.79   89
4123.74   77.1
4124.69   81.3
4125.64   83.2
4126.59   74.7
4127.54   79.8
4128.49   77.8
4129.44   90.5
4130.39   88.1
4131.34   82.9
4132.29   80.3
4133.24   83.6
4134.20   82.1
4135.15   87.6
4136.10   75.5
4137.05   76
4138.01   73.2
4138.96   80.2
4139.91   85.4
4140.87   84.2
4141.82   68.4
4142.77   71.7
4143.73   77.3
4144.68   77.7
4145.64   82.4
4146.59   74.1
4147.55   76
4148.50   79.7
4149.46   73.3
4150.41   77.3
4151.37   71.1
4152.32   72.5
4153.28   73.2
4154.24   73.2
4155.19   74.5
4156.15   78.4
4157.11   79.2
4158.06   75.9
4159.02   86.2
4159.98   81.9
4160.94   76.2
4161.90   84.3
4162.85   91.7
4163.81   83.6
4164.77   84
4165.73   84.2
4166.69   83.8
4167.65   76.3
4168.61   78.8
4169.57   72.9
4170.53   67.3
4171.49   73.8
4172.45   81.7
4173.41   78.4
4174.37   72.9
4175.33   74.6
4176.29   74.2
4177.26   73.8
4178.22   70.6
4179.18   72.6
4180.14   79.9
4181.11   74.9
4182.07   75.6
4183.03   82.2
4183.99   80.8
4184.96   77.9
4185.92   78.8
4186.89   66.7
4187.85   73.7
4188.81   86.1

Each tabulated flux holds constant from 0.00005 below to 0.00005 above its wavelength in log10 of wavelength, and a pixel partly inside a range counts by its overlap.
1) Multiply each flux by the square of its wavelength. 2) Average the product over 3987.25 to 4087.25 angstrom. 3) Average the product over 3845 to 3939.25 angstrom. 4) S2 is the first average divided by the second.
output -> 2.01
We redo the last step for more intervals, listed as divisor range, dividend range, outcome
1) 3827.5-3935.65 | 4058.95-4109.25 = 2.14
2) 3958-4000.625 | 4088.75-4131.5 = 1.53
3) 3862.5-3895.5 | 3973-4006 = 1.81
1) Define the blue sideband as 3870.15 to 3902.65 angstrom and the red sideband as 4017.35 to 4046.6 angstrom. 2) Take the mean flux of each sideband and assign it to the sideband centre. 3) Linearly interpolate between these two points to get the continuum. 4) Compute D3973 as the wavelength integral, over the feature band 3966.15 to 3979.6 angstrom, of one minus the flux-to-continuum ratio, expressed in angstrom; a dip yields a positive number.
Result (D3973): 5.51 angstrom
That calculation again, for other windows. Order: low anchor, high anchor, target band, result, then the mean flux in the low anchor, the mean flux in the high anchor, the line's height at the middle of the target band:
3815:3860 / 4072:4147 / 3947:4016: -3.6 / 33.4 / 80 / 58.1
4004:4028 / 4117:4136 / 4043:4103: 3.5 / 83.5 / 82.7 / 83.1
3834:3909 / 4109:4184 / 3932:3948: 4.2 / 41.5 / 78.9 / 50.8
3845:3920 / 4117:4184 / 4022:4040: -4.6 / 44.9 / 78.9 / 63.7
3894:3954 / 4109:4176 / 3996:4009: -4.6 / 46.1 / 79.3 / 58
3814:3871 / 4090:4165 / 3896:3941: 1.6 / 34.8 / 79.1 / 46.6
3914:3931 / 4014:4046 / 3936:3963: 2.9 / 43.8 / 81.9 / 53.3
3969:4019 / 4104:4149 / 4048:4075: -0.6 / 70.3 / 80.4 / 75.4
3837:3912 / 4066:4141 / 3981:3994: -2.4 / 42.5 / 80.4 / 61.2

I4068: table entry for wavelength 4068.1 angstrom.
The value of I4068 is 83.8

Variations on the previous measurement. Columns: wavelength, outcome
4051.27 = 71.7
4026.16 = 89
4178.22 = 70.6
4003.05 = 77.3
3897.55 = 59.2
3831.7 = 40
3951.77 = 57.9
